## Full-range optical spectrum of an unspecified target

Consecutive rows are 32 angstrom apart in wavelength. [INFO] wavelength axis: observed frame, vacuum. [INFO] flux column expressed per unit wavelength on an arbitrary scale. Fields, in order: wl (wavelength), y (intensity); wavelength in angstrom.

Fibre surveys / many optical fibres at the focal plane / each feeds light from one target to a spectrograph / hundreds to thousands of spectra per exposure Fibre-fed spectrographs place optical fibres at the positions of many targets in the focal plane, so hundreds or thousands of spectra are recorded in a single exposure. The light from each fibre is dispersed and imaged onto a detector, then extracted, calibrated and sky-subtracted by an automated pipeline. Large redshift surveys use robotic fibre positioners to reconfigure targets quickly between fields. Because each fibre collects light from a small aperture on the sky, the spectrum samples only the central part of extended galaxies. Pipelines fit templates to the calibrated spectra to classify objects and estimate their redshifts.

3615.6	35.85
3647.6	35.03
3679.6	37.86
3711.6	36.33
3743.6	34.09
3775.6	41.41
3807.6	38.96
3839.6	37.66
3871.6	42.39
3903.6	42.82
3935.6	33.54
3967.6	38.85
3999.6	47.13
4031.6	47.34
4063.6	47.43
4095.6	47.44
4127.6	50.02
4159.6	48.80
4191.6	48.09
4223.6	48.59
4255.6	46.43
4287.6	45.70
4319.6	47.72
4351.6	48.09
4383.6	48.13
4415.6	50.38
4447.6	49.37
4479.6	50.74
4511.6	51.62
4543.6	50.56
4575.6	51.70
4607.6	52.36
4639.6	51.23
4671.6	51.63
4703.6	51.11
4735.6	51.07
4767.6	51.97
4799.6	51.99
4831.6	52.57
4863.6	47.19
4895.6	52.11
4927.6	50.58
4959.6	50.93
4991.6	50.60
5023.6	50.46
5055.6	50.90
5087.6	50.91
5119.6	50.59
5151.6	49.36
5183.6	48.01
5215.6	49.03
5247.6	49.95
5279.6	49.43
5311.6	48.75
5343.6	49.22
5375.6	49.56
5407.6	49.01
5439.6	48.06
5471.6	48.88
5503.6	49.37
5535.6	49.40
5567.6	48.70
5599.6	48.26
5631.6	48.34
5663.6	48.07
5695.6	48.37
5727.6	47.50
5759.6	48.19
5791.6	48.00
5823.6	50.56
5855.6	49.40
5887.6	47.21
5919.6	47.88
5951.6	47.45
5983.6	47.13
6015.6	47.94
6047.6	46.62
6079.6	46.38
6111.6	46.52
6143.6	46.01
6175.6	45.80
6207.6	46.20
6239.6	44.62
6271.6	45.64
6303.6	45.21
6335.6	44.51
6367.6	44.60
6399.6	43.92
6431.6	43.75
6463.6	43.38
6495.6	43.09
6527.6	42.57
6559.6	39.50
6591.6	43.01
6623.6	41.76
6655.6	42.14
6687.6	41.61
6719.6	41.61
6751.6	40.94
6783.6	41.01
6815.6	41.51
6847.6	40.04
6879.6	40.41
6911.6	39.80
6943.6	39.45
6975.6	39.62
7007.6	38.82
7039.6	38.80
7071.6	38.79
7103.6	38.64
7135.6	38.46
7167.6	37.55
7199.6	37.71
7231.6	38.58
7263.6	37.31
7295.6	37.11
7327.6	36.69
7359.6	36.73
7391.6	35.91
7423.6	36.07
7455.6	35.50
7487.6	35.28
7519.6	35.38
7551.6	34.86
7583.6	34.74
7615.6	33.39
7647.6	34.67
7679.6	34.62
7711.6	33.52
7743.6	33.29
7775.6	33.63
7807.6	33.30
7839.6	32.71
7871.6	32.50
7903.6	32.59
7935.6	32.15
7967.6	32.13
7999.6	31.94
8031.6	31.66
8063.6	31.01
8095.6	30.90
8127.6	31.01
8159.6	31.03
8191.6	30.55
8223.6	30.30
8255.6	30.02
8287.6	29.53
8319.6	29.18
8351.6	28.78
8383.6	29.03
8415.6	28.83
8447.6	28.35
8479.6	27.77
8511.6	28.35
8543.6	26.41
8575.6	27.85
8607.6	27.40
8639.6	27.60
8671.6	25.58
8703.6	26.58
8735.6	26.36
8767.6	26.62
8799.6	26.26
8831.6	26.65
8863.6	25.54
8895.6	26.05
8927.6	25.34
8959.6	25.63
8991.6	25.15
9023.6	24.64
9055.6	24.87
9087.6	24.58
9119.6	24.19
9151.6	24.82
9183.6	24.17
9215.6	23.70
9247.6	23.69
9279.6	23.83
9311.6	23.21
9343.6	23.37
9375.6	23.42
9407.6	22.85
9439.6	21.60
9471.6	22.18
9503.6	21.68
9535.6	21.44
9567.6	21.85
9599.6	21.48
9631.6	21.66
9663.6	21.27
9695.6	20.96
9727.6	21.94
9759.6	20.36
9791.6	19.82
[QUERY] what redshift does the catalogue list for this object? 0.00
